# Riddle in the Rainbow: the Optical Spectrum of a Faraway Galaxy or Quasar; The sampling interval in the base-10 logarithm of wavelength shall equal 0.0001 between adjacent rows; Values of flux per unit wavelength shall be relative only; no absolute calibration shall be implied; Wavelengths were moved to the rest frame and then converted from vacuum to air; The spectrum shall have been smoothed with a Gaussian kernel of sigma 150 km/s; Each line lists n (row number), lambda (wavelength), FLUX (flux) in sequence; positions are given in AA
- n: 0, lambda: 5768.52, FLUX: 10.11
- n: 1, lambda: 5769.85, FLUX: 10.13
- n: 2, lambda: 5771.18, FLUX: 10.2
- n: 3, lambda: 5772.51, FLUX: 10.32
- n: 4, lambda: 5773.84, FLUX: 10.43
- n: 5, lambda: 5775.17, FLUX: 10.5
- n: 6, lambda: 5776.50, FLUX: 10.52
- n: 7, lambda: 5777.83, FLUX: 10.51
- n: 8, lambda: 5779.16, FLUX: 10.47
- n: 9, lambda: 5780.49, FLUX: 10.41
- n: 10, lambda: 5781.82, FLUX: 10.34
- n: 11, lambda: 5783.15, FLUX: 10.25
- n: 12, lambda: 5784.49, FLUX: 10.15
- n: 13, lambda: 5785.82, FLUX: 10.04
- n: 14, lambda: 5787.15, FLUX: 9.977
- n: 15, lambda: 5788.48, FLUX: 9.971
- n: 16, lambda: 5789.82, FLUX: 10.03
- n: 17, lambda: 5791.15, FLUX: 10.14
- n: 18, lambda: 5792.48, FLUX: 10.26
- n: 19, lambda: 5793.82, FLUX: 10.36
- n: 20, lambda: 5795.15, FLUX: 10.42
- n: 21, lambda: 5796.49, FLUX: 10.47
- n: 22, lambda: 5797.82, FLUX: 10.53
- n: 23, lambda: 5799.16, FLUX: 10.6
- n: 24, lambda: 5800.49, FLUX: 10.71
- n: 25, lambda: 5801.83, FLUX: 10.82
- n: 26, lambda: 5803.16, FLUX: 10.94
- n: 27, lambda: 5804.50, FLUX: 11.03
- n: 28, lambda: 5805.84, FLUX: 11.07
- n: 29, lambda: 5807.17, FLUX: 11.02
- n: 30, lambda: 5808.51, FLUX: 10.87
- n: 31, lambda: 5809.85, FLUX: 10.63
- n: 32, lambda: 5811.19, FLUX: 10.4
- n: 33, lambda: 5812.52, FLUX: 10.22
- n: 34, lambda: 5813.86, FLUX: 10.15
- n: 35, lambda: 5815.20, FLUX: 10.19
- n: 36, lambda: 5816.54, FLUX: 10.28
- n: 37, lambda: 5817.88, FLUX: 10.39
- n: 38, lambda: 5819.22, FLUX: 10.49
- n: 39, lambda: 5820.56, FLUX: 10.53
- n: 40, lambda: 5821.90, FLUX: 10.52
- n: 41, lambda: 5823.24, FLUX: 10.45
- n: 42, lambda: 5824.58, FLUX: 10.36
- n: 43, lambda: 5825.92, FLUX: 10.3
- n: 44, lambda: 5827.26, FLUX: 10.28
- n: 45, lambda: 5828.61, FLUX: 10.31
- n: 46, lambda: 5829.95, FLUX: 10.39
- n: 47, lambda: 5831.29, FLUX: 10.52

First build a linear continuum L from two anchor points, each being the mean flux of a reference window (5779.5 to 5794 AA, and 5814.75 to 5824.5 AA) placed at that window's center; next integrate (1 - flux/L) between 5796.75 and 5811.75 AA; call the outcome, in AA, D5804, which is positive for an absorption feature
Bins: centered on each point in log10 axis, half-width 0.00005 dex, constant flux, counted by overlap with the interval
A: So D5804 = -0.70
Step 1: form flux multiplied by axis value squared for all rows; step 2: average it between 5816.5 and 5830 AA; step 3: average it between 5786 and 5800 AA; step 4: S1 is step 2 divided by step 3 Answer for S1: 1.0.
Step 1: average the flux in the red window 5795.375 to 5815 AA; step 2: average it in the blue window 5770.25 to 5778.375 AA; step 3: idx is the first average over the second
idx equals 1.02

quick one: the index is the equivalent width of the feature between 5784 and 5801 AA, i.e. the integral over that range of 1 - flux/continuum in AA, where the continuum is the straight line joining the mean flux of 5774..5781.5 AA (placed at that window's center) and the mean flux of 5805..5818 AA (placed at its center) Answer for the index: 0.4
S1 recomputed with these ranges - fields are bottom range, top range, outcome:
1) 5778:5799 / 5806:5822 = 1.03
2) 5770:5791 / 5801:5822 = 1.04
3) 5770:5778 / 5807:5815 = 1.02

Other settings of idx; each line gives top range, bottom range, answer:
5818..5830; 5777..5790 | 1.02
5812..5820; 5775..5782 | 0.98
